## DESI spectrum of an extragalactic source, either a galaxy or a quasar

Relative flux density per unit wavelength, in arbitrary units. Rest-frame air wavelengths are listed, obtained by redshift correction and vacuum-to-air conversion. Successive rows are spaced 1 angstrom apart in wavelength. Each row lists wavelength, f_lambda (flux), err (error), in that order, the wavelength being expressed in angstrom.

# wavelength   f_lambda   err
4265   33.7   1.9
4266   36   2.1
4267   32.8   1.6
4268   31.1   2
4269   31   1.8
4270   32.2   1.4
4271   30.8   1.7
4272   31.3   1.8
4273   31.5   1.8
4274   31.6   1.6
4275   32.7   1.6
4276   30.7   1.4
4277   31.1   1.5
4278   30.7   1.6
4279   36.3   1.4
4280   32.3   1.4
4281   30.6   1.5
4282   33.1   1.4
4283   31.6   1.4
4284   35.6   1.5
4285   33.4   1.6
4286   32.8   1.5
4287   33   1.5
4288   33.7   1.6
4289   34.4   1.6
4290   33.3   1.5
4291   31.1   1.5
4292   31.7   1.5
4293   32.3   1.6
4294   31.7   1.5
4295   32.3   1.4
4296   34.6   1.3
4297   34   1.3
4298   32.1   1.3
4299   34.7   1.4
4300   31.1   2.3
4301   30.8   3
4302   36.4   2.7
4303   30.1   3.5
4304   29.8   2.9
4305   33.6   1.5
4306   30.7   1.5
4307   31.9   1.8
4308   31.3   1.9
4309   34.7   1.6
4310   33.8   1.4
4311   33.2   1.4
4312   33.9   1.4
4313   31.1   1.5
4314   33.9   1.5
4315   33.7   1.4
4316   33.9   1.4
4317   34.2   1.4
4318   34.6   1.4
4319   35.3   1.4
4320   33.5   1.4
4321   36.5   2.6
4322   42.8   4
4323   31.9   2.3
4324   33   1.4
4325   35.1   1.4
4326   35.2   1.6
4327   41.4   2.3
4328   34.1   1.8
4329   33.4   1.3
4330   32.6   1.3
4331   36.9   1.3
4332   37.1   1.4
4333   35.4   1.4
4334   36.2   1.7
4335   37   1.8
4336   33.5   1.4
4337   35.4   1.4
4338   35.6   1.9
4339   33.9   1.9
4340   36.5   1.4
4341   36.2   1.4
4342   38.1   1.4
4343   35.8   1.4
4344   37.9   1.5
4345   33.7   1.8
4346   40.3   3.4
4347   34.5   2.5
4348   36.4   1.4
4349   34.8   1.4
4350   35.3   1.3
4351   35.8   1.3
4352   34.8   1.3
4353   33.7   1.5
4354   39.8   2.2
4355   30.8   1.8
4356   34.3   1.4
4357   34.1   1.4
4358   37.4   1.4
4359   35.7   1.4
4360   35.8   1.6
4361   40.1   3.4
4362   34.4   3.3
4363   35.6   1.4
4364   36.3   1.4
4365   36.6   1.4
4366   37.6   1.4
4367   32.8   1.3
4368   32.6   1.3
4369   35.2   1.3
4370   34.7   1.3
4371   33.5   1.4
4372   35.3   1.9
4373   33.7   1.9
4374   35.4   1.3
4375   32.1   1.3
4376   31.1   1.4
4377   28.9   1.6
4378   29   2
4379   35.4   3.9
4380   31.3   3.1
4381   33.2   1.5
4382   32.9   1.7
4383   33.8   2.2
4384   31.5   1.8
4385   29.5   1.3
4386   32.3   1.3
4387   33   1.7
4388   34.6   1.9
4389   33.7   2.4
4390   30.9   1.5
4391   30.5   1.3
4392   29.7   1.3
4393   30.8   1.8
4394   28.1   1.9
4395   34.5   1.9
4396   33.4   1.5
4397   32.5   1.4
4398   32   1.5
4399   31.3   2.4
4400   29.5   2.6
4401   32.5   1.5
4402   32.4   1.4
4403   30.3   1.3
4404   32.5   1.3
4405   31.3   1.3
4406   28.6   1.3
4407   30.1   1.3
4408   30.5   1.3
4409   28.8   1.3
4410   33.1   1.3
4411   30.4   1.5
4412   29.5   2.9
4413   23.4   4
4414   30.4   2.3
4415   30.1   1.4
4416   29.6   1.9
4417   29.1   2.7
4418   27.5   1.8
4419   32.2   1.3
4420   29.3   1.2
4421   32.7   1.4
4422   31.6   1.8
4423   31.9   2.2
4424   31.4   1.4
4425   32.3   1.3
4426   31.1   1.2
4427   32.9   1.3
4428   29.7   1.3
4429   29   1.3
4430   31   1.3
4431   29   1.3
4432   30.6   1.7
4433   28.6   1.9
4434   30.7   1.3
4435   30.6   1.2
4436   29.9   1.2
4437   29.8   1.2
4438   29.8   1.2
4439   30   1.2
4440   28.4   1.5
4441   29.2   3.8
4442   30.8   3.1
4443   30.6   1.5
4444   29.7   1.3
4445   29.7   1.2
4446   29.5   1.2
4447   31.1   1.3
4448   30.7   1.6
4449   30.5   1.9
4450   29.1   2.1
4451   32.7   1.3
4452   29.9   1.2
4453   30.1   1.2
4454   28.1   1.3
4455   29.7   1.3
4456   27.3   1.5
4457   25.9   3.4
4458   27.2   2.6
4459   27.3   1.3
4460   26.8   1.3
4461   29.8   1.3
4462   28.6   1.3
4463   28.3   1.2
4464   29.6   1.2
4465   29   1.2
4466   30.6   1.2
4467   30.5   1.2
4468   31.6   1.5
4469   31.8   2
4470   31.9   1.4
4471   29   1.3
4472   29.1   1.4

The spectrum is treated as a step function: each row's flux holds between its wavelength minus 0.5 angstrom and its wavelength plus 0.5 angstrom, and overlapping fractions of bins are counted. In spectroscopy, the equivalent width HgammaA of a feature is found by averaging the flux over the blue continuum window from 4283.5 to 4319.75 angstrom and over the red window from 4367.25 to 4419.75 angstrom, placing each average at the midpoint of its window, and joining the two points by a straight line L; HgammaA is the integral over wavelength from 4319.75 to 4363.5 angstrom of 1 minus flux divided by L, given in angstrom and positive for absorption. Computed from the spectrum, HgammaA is -4.6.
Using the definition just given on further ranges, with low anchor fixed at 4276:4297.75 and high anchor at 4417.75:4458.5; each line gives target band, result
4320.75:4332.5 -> -1.4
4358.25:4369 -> -1.5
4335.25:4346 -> -1.4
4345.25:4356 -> -1.3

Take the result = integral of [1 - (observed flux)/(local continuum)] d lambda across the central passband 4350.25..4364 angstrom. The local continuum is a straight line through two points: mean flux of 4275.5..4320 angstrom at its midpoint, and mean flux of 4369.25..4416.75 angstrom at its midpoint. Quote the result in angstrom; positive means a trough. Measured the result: -1.5 angstrom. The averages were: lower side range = 32.9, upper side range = 31.5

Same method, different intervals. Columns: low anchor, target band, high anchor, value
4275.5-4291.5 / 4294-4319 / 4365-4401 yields -0.2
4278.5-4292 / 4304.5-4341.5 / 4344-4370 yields -0.3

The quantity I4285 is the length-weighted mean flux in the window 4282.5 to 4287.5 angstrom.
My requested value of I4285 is 33.3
